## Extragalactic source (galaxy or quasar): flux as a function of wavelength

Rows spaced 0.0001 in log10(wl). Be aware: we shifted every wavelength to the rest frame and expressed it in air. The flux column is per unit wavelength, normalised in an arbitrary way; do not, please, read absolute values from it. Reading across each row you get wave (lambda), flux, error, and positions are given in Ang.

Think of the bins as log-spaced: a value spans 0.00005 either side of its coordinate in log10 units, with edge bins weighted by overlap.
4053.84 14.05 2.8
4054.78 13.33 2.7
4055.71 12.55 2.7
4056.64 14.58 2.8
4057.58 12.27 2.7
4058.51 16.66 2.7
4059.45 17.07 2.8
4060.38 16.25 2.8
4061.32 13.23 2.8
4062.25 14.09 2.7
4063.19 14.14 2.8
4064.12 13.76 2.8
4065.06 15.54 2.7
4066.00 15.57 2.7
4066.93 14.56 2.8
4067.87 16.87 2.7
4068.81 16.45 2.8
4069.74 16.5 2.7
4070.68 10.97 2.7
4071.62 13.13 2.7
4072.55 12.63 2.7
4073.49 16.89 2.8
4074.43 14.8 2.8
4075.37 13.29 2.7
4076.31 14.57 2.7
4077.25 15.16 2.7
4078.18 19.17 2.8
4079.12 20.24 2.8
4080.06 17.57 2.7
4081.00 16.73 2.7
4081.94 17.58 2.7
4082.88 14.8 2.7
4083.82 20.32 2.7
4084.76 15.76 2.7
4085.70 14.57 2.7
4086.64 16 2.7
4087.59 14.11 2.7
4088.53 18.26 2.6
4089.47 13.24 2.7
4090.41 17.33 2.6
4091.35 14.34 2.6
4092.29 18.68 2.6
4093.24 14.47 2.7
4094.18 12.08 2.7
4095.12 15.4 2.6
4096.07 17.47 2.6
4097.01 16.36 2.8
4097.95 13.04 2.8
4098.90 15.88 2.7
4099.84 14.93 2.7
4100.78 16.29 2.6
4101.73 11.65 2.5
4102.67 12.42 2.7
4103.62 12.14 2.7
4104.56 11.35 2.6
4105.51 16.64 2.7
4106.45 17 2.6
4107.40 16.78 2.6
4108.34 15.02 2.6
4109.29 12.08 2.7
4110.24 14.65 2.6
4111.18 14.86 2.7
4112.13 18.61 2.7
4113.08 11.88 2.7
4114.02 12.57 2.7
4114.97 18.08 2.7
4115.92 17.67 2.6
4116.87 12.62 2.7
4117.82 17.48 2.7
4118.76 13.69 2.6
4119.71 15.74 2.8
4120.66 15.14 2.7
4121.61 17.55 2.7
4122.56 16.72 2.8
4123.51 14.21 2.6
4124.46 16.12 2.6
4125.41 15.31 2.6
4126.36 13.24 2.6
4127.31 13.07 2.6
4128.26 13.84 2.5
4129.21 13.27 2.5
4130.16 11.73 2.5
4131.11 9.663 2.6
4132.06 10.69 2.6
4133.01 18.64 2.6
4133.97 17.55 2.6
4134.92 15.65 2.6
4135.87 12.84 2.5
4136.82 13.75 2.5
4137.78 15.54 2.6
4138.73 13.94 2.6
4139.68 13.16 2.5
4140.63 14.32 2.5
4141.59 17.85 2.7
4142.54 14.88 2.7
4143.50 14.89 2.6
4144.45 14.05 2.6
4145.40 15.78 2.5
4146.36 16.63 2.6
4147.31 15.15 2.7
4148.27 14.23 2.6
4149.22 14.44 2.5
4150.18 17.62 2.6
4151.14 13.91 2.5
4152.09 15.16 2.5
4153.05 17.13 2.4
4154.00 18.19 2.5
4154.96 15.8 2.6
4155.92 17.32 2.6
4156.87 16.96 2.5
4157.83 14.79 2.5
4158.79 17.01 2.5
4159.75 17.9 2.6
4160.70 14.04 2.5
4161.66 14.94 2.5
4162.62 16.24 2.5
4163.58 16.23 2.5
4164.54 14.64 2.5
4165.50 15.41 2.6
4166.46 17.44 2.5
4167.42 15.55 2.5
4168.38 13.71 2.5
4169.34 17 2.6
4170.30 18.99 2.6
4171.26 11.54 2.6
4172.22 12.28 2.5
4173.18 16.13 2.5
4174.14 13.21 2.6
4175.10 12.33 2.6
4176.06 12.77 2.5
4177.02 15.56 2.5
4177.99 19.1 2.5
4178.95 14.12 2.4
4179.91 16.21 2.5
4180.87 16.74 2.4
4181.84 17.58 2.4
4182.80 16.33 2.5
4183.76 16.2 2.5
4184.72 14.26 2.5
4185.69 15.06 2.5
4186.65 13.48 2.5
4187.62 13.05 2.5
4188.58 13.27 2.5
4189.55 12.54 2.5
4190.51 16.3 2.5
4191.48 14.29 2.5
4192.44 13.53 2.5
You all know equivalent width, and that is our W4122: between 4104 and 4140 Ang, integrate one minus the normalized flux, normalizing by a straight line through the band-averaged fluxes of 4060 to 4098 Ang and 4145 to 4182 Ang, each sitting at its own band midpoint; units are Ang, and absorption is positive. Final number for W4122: 2.0 Ang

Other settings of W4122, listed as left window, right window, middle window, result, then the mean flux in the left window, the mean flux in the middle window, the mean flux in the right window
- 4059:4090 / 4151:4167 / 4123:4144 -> 2.2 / 15.6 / 14.3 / 16.1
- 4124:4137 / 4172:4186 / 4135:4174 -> -2.2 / 14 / 15.4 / 15.3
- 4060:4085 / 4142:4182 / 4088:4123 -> 1.0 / 15.6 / 15.1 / 15.5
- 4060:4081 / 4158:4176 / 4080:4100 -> -0.8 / 15.3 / 15.8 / 15.2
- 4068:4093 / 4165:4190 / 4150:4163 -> -0.9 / 15.9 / 16.2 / 15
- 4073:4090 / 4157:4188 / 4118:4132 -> 1.4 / 16.3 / 14.2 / 15.3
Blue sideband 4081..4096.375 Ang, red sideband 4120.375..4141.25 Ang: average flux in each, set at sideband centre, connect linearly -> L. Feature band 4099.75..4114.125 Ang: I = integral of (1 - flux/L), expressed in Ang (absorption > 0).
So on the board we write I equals 0.9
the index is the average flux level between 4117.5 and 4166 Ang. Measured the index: 15.2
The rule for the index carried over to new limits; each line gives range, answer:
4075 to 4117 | 15.4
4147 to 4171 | 16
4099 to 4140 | 14.6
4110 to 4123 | 15.5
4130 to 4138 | 14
